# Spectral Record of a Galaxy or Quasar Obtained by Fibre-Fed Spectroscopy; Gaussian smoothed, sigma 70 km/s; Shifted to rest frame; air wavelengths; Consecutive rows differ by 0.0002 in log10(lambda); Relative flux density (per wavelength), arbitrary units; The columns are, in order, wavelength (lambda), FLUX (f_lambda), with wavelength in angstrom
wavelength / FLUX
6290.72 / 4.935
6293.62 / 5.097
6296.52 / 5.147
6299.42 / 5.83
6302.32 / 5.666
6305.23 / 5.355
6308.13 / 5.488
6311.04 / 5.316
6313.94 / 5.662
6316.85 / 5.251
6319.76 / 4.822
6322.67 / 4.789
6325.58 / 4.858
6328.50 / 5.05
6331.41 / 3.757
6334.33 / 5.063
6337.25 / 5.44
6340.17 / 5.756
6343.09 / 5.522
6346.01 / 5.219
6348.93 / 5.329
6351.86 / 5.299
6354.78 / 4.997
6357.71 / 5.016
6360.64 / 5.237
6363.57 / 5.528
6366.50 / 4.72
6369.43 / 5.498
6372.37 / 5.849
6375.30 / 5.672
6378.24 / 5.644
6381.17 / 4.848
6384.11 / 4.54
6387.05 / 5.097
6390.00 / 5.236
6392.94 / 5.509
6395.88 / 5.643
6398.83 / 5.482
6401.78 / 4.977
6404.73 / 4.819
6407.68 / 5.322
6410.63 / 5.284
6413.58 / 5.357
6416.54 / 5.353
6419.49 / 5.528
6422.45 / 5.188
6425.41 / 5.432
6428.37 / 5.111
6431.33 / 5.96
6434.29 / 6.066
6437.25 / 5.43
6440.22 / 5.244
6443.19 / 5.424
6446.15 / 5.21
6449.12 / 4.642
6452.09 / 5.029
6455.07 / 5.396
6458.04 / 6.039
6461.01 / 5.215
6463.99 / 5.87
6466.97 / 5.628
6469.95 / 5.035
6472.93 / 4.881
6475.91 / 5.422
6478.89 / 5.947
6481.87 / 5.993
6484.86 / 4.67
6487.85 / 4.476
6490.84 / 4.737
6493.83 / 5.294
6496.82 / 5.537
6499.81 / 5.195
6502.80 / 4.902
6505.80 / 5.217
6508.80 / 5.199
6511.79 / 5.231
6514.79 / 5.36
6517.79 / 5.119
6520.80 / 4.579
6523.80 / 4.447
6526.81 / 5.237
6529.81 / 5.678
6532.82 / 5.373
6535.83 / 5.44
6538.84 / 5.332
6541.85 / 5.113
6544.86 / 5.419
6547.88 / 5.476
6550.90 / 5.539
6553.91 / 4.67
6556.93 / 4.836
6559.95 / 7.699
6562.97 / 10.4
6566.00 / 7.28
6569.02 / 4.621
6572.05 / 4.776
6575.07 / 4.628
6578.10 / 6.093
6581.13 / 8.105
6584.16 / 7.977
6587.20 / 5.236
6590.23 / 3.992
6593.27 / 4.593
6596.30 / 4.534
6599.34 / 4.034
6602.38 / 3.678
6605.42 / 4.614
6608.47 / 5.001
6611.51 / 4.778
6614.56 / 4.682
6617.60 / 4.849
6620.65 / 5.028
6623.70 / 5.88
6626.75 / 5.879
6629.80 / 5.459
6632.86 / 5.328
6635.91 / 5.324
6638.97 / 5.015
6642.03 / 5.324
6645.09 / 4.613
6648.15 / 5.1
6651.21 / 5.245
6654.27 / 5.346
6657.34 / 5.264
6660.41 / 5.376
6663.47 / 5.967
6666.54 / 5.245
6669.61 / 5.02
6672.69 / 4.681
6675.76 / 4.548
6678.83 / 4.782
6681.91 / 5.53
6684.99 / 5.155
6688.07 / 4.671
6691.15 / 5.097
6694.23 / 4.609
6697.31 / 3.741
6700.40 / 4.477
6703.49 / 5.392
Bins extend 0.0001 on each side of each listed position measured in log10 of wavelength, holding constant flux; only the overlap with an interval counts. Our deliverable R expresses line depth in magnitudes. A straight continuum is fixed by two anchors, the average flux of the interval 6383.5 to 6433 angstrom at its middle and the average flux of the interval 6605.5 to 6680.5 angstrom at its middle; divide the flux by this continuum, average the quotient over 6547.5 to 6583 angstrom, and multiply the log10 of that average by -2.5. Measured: -0.19 mag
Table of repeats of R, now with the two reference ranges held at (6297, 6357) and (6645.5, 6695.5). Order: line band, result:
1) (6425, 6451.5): -0.04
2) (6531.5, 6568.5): -0.17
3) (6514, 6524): 0.05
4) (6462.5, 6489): -0.04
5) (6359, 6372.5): -0.02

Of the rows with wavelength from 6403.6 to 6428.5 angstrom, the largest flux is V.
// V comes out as 5.528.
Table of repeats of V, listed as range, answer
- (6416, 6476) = 6.066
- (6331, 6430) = 5.849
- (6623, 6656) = 5.88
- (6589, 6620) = 5.001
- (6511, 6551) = 5.678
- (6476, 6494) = 5.993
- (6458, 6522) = 6.039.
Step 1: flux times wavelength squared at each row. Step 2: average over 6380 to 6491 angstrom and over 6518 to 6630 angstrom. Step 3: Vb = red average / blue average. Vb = 1.1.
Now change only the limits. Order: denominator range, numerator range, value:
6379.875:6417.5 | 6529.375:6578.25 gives 1.17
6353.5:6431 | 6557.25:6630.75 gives 1.12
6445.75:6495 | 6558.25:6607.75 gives 1.13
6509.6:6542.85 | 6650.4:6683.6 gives 1.04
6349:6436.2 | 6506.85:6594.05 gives 1.11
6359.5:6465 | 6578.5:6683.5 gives 1.04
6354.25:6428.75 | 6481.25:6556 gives 1.02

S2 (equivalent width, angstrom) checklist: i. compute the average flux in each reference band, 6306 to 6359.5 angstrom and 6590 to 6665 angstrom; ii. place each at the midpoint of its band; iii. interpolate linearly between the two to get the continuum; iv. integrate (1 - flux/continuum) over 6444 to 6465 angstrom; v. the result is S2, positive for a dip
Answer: -1.0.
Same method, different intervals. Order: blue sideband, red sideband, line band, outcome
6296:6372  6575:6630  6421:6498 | -1.7 angstrom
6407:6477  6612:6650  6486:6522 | 1.7 angstrom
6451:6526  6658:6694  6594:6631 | 1.9 angstrom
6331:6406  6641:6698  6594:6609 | 2.2 angstrom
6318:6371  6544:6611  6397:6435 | -0.8 angstrom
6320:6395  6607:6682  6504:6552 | -0.6 angstrom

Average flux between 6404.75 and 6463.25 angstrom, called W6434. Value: 5.37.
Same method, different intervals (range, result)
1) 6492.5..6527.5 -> 5.11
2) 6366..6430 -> 5.29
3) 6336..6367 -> 5.29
